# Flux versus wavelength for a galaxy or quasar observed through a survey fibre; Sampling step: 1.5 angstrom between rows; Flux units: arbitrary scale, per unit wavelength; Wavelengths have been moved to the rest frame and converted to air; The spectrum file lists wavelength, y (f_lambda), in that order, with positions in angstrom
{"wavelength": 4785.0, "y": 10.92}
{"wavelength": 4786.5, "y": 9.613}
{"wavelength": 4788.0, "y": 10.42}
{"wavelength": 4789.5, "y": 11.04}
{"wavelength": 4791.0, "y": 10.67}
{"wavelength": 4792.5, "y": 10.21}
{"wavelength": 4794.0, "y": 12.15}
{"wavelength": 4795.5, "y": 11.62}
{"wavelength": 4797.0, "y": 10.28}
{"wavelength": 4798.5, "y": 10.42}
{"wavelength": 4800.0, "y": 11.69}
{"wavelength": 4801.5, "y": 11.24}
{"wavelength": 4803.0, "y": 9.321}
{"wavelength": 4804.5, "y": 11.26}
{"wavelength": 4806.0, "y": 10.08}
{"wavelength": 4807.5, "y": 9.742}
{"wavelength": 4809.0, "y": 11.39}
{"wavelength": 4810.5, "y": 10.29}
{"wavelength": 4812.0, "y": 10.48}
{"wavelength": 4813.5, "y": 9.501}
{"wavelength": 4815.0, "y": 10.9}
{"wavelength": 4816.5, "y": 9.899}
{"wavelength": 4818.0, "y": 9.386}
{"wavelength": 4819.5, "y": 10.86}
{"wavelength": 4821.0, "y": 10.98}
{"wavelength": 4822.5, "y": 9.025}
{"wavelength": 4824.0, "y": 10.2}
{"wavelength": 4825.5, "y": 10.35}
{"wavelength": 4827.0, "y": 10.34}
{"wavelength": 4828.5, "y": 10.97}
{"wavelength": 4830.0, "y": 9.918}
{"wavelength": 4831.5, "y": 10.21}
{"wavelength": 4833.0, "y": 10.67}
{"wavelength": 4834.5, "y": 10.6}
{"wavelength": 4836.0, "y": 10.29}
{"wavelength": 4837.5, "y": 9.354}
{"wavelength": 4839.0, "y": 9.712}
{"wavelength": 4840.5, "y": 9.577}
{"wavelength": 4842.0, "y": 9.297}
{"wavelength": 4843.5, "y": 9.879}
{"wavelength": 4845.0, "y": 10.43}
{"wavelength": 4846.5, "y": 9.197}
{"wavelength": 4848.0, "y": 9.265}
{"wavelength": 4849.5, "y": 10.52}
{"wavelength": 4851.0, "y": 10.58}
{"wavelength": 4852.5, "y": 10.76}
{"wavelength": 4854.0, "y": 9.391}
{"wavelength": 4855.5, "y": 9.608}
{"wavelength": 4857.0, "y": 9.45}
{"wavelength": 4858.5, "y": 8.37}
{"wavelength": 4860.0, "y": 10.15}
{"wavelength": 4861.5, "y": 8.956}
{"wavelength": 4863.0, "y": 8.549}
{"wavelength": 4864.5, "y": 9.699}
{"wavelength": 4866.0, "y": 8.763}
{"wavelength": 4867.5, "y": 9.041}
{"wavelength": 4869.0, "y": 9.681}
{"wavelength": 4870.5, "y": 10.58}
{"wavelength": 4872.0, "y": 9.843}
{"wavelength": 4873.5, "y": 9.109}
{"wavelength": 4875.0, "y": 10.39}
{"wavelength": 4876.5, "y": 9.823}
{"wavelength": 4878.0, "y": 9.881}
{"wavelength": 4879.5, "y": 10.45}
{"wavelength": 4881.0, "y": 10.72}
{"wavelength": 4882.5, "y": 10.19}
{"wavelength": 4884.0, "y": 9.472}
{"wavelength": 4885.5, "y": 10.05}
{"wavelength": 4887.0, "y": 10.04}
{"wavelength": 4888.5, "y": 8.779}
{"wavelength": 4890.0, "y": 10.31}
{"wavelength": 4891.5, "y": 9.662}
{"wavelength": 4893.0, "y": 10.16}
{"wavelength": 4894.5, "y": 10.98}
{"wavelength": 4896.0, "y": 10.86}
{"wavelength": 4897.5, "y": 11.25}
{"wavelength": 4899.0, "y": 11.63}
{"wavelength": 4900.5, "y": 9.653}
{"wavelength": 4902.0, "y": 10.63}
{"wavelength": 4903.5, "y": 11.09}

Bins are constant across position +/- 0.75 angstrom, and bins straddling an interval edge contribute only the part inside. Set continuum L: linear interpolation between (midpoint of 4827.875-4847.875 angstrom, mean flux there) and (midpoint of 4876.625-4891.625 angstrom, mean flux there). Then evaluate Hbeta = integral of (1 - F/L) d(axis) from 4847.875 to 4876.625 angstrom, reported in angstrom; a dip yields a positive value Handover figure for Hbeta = 1.0 angstrom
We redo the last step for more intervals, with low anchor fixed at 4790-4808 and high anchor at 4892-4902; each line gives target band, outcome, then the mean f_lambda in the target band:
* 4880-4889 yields 0.7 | 9.92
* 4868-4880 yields 0.9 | 9.94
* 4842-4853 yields 0.7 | 10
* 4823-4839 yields 0.7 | 10.2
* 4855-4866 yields 1.6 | 9.21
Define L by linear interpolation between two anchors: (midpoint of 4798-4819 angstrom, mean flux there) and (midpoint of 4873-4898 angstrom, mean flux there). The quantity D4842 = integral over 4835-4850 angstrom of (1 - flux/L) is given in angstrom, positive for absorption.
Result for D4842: 0.8 angstrom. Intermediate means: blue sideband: 10.4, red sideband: 10.1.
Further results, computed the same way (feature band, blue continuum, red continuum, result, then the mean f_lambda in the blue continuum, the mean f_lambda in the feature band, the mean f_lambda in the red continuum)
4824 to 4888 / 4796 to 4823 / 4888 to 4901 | 3.3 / 10.4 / 9.86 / 10.4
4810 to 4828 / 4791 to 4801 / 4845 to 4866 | 0.5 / 11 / 10.2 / 9.58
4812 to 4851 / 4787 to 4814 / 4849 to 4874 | 0.2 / 10.7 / 10.1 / 9.59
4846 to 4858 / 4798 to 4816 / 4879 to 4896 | 0.5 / 10.5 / 9.83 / 10.1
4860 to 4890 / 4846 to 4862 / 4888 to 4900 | 1.1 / 9.68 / 9.71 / 10.5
